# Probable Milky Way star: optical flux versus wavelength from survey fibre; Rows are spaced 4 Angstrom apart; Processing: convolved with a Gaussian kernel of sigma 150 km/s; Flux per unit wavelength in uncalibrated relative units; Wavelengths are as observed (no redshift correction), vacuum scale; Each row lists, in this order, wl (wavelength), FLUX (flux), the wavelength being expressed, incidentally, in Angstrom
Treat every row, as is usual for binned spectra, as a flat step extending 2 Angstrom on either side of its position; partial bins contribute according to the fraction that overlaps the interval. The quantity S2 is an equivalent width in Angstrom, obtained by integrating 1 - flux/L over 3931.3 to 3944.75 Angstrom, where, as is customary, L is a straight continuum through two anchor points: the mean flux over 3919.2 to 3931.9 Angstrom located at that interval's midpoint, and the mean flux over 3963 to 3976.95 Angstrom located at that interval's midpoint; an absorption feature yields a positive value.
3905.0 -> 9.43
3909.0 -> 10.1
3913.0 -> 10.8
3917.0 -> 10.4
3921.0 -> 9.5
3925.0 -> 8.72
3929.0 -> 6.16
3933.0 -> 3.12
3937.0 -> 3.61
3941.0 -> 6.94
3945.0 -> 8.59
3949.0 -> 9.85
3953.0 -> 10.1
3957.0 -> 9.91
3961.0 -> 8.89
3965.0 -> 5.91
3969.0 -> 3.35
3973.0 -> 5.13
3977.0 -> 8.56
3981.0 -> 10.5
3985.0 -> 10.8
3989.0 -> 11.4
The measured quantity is 3.6 Angstrom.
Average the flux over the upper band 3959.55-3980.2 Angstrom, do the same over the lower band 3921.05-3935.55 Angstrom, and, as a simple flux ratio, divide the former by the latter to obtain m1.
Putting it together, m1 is 1.03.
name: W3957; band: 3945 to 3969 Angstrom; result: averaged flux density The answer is 8.44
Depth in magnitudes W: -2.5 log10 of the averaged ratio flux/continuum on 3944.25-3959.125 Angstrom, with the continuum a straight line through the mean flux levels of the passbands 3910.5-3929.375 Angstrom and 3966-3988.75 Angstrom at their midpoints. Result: -0.136 mag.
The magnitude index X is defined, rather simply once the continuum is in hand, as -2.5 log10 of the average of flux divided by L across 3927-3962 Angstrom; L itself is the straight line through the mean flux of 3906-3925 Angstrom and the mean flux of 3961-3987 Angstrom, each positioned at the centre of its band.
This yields 0.16 mag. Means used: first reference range 10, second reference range 7.49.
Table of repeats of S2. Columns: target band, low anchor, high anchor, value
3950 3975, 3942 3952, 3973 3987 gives 5.01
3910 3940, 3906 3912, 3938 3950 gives 5.60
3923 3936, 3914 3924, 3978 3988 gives 5.44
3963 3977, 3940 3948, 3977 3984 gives 6.12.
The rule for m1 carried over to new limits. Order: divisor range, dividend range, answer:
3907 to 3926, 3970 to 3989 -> 0.88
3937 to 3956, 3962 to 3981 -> 0.77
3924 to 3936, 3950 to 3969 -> 1.47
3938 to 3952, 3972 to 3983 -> 1.01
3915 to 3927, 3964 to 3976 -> 0.53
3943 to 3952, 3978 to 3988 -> 1.13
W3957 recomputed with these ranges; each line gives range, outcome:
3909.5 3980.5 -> 7.73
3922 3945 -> 6.13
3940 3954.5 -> 8.96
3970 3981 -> 7.19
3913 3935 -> 7.87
